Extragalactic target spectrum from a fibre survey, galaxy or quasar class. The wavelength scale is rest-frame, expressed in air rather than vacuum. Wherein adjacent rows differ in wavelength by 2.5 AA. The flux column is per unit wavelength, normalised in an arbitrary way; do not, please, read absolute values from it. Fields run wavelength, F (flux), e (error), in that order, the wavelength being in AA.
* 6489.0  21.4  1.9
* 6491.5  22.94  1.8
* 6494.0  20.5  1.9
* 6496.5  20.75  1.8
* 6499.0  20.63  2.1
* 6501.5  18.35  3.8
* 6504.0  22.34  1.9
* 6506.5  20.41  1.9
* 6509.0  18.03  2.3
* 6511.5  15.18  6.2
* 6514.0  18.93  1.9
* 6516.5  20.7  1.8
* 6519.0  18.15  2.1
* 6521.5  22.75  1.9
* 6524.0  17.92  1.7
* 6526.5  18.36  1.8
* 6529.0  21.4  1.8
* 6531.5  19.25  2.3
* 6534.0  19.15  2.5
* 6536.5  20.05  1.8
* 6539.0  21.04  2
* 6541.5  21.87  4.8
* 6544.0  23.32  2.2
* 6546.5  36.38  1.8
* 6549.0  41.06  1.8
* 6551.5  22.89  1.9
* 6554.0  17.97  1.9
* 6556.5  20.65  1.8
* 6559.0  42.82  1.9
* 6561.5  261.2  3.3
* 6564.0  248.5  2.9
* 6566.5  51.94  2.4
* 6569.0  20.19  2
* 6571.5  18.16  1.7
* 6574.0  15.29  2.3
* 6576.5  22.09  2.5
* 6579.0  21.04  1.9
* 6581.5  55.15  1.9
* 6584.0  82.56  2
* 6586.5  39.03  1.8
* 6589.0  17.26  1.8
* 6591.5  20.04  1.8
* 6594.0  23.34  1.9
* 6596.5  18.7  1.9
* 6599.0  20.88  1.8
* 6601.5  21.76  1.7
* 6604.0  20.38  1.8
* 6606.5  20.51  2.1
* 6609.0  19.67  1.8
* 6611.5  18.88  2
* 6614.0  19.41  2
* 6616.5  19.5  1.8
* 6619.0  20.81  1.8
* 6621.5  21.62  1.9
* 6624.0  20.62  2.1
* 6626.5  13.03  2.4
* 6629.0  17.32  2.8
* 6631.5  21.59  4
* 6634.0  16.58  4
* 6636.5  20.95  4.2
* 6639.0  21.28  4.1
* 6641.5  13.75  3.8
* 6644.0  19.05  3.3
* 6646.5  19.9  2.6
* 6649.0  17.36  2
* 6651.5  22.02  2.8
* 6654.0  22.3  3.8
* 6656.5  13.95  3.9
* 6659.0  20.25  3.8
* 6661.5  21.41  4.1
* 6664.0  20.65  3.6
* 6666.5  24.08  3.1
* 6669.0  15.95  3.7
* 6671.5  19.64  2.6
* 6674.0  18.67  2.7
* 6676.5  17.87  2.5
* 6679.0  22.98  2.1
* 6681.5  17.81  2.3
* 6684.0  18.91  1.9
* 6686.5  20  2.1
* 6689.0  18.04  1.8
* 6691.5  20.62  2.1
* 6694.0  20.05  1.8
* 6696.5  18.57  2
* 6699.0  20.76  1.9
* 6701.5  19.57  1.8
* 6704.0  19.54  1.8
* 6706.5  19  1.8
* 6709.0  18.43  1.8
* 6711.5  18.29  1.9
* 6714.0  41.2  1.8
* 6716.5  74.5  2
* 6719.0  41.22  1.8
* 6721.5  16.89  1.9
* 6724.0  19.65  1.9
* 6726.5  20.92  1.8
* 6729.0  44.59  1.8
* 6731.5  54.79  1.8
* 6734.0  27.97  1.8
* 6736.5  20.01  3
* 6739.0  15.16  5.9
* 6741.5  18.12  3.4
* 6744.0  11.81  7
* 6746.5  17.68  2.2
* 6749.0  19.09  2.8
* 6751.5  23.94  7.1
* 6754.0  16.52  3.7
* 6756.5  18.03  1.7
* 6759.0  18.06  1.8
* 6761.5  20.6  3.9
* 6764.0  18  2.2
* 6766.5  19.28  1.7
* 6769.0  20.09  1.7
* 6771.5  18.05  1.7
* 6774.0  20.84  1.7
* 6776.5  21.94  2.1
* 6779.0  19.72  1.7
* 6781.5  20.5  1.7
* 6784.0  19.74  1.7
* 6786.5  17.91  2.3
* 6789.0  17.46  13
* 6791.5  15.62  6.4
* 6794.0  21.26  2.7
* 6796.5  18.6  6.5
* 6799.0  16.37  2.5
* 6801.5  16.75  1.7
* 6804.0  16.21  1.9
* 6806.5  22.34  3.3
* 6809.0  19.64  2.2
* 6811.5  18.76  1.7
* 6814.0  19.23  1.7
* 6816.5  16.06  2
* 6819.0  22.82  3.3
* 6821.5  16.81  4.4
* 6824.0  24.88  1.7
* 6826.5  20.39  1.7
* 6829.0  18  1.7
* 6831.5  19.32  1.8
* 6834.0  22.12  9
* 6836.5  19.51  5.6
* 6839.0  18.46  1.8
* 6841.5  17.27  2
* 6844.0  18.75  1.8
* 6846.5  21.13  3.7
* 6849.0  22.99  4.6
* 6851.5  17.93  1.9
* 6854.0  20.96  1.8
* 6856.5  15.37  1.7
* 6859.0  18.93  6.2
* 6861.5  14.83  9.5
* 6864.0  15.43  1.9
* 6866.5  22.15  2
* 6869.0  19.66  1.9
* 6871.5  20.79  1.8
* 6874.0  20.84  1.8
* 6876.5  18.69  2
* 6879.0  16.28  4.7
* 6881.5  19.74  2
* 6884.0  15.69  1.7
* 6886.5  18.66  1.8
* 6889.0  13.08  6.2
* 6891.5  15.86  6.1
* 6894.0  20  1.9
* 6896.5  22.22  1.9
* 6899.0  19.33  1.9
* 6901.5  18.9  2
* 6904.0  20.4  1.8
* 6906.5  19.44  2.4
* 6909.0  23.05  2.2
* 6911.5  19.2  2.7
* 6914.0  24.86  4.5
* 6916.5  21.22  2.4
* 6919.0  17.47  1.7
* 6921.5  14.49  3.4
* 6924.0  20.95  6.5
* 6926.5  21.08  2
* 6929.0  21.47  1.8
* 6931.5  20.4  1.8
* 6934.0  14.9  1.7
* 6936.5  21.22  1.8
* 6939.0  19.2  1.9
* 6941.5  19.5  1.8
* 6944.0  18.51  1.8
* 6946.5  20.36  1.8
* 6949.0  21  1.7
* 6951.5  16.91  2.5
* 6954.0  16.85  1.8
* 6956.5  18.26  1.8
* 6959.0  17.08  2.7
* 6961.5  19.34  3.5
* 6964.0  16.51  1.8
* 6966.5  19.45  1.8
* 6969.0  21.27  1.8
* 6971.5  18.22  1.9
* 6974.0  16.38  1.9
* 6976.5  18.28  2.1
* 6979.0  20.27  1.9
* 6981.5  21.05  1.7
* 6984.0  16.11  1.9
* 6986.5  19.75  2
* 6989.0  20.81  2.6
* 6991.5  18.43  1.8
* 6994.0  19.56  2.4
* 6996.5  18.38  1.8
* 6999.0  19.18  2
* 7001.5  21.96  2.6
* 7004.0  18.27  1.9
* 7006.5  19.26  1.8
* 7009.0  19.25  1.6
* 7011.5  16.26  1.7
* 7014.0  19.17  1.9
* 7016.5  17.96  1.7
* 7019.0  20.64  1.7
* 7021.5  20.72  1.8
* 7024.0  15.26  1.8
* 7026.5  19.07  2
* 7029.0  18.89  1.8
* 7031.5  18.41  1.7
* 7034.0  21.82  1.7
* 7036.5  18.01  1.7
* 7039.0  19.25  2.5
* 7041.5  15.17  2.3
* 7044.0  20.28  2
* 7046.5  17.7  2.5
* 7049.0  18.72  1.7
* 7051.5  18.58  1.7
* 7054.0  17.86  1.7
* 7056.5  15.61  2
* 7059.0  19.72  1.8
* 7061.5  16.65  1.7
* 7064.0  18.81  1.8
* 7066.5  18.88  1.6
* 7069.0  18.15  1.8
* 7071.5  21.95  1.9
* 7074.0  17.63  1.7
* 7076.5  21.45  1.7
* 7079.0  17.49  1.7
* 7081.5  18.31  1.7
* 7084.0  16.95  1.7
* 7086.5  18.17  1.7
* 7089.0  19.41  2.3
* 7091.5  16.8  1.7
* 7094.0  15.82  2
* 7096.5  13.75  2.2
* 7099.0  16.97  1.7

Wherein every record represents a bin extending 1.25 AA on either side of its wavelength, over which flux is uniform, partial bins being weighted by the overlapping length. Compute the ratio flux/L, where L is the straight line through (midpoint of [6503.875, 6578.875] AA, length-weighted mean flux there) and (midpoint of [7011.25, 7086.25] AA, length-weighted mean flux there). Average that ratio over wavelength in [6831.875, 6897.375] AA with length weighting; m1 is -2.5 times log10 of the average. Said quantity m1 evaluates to 0.35 mag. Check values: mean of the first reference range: 38.6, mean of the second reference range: 18.5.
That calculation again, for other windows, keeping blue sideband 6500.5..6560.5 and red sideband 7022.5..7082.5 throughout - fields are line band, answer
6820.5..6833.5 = 0.03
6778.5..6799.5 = 0.13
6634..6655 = 0.16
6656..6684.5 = 0.14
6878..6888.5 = 0.16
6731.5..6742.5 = -0.13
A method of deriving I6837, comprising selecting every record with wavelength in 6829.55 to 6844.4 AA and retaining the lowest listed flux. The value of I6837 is 17.27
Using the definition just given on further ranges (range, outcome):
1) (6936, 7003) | 16.11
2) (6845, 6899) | 13.08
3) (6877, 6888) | 15.69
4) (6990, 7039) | 15.26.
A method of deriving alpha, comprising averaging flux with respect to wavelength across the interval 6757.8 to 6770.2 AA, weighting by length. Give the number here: 19.2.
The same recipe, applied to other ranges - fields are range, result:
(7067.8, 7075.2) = 19.3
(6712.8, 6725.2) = 38.8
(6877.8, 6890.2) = 16.7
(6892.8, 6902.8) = 20.1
